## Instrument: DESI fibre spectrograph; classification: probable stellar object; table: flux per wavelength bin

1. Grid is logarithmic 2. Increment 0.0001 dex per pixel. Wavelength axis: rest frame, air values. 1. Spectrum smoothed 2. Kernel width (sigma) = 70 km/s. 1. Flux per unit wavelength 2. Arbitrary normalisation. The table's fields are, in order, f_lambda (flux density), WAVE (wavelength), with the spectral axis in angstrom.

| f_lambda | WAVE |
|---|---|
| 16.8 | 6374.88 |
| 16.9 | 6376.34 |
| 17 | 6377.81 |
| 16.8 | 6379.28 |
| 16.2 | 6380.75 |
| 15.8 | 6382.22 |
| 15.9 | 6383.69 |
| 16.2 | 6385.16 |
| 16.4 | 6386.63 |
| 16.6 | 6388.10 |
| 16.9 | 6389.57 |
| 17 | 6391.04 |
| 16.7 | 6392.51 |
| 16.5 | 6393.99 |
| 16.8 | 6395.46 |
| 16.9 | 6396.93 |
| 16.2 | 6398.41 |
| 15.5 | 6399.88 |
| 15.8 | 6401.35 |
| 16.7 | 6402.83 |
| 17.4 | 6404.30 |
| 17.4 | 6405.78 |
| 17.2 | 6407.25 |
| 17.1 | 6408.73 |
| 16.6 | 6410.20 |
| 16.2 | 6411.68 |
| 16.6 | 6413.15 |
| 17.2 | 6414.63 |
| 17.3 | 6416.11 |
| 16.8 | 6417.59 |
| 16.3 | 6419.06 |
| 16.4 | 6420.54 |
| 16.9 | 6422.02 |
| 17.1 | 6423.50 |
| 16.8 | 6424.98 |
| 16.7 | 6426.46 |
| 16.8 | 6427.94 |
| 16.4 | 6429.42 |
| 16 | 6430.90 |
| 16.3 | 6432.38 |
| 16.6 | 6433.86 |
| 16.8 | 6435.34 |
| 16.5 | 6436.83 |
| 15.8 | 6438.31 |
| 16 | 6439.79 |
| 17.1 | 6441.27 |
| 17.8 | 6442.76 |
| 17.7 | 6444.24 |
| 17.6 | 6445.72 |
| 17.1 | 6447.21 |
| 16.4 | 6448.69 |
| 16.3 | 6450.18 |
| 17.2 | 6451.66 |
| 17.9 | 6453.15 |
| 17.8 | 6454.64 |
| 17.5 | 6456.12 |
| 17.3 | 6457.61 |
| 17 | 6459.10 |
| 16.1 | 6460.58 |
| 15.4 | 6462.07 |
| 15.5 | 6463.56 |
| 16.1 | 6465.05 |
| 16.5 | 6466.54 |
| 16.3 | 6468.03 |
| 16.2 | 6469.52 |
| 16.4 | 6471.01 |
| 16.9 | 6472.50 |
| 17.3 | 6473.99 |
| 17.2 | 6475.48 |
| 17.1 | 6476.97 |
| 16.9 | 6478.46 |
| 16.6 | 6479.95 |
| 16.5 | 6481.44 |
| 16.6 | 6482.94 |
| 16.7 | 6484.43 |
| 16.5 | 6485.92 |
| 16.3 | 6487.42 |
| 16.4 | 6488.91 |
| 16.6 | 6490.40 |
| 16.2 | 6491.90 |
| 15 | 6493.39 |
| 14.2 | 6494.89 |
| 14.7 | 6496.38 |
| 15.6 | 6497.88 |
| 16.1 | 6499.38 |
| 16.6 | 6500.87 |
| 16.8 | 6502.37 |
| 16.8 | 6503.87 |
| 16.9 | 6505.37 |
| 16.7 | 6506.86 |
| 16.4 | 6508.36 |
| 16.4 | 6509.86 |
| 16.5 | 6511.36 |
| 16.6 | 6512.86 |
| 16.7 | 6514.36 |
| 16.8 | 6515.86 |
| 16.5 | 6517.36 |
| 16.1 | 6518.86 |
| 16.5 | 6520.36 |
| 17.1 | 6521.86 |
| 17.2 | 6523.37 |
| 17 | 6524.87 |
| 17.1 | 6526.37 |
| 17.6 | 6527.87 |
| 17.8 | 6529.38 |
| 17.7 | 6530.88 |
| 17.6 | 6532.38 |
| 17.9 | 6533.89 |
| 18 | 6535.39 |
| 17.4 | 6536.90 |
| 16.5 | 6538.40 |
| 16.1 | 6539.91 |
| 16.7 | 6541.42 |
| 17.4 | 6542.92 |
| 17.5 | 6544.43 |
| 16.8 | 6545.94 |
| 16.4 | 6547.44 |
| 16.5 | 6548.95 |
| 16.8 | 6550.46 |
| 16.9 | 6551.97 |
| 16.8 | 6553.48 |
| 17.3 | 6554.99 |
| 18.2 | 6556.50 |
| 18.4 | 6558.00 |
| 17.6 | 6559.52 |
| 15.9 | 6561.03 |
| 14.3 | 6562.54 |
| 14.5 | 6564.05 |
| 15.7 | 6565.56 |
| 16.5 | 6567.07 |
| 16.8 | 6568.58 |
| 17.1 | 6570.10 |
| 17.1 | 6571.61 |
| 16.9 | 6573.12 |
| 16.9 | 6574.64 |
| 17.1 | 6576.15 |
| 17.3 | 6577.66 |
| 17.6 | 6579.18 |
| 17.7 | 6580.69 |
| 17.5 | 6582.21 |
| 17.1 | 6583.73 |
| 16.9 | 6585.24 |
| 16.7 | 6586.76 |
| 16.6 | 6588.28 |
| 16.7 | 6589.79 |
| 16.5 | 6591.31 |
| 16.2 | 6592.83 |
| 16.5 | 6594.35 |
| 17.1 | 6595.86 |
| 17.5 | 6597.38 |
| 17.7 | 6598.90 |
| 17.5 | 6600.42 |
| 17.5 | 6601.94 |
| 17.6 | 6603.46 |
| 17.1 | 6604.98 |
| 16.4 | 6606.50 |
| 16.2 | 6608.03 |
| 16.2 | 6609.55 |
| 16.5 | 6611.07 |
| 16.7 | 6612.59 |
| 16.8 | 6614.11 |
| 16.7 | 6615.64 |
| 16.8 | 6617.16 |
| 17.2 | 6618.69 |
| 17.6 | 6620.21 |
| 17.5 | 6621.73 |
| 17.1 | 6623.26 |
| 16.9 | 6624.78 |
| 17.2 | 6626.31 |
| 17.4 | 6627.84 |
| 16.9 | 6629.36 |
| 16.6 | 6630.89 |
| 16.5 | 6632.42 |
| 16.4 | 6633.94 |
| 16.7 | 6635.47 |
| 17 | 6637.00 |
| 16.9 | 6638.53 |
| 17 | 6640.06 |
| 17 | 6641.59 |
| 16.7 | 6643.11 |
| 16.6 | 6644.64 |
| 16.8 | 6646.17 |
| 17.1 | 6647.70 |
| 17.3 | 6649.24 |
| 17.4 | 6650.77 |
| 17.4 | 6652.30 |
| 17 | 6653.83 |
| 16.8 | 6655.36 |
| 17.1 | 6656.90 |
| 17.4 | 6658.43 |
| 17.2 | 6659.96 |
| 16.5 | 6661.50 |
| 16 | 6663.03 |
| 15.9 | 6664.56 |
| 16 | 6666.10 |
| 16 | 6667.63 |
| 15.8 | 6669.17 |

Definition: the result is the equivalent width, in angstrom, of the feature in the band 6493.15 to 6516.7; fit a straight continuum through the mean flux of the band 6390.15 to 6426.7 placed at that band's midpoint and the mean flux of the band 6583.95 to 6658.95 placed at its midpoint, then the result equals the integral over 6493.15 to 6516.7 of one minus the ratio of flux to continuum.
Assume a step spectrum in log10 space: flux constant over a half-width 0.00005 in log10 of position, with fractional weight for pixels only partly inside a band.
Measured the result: 0.9 angstrom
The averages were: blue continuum 16.7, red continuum 16.9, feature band 16.2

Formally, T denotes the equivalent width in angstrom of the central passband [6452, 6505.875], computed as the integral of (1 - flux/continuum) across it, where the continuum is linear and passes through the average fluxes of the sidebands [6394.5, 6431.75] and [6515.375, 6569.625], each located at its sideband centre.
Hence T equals 1.0 angstrom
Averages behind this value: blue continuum 16.7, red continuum 16.9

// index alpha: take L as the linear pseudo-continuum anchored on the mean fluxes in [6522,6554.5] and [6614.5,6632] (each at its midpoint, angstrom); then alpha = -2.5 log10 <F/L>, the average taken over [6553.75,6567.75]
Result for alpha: 0.04 mag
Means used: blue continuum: 17.1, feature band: 16.5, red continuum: 17.1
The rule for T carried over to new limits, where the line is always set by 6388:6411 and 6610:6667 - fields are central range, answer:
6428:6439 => 0.2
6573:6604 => -0.5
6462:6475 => 0.3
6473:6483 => -0.1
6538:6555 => 0.0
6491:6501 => 0.8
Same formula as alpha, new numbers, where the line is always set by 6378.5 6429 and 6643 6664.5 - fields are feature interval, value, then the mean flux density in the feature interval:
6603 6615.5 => 0.01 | 16.7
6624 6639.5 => 0.00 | 16.8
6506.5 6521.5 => 0.02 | 16.5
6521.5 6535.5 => -0.04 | 17.5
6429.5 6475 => 0.00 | 16.7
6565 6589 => -0.01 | 17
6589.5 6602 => -0.01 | 17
